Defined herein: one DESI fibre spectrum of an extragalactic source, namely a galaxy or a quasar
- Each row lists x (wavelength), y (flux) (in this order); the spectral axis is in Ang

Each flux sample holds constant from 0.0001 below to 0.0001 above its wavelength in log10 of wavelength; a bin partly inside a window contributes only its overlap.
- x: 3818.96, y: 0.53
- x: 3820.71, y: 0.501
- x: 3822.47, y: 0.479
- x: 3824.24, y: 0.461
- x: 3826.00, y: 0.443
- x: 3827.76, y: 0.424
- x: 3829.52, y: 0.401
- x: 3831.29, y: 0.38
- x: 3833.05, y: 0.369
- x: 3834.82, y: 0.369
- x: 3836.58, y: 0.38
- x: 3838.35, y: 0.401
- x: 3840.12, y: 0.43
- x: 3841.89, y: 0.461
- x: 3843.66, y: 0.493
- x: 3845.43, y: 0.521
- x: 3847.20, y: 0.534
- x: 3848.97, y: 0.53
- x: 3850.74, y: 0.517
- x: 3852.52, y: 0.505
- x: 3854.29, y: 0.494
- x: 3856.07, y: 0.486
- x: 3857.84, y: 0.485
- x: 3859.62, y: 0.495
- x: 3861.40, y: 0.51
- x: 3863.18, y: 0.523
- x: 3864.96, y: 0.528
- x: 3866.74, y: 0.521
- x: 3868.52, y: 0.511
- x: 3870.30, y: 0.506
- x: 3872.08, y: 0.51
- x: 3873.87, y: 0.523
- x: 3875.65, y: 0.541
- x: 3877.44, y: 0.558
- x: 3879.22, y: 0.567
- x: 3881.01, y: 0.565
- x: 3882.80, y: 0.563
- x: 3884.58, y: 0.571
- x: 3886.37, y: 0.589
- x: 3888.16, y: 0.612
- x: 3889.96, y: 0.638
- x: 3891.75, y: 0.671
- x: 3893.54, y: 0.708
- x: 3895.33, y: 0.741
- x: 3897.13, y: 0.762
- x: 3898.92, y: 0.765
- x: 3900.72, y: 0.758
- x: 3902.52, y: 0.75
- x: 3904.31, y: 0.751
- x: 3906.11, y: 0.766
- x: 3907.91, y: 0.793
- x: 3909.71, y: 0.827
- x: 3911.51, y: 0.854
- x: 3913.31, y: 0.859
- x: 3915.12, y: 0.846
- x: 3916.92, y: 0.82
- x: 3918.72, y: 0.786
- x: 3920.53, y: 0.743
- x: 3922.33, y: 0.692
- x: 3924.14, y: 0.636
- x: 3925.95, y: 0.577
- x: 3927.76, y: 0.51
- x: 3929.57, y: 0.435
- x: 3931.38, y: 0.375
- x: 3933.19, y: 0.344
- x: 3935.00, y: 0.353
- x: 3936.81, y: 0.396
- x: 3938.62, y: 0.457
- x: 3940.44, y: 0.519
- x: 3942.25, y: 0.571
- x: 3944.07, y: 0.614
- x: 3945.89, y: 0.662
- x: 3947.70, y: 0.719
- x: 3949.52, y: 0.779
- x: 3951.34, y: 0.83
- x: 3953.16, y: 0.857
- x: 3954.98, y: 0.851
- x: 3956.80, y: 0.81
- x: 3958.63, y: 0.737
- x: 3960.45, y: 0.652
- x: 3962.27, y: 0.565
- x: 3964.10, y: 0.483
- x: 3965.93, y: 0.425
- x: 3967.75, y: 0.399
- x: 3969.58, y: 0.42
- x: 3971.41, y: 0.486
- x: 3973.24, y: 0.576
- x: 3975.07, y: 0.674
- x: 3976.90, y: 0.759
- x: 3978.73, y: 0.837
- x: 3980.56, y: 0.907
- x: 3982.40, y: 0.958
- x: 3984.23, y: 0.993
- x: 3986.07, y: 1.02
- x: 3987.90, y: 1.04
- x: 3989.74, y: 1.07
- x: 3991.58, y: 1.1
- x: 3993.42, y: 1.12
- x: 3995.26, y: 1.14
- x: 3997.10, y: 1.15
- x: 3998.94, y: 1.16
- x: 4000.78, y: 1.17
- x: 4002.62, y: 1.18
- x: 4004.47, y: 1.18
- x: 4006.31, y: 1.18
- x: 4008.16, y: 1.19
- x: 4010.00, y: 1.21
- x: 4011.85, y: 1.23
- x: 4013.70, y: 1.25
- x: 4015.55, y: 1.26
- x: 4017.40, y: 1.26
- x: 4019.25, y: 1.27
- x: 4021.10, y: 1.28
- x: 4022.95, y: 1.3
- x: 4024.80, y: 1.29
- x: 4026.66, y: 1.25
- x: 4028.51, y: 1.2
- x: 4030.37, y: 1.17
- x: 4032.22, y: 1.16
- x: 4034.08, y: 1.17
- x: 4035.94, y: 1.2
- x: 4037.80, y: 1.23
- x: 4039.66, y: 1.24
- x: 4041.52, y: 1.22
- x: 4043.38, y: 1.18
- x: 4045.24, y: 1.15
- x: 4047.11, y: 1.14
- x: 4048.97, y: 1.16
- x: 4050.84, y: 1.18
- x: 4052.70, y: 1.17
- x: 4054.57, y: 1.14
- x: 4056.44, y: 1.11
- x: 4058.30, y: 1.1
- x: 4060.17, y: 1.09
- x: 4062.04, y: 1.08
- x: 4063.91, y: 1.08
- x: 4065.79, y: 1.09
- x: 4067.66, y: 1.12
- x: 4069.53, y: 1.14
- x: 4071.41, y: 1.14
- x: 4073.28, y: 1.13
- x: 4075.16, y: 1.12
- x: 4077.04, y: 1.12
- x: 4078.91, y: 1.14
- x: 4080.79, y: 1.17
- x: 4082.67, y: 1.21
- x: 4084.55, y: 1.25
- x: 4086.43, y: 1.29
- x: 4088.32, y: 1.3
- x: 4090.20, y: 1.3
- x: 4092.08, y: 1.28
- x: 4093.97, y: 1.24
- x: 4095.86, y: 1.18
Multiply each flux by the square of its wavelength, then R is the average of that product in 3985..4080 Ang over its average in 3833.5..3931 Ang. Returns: 2.09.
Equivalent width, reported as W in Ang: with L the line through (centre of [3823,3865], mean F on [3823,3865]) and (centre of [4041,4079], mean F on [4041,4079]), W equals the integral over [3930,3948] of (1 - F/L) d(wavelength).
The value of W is 6.36 Ang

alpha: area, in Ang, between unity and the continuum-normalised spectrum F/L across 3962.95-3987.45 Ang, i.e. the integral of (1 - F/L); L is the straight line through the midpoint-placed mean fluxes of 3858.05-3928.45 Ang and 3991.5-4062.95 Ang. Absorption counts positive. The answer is 7.30 Ang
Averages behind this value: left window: 0.652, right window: 1.19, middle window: 0.693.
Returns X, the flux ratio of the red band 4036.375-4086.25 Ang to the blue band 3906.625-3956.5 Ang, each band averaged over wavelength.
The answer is 1.75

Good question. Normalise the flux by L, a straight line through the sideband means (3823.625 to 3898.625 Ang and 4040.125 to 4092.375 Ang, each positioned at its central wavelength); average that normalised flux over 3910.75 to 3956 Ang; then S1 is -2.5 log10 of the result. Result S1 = 0.16 mag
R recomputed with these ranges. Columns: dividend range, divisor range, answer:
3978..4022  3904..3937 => 1.81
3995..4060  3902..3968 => 1.92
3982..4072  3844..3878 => 2.46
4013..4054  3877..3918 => 1.82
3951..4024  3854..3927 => 1.55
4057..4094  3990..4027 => 1.00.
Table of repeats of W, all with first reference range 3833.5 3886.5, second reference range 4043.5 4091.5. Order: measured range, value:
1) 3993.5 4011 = -4.0 Ang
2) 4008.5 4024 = -4.0 Ang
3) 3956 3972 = 5.3 Ang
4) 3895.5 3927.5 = -4.5 Ang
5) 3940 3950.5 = 1.7 Ang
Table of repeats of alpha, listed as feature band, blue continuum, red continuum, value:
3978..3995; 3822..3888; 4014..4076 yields -0.8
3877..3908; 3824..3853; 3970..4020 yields -0.8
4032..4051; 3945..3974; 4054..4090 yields -3.2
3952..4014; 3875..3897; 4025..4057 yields 5.1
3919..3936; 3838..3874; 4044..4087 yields 4.5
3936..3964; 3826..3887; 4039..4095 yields 4.6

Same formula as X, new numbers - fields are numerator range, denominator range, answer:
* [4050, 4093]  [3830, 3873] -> 2.44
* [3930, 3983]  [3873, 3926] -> 0.89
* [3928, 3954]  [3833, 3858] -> 1.20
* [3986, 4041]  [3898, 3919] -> 1.49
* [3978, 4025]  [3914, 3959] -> 1.80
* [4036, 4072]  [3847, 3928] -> 1.81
